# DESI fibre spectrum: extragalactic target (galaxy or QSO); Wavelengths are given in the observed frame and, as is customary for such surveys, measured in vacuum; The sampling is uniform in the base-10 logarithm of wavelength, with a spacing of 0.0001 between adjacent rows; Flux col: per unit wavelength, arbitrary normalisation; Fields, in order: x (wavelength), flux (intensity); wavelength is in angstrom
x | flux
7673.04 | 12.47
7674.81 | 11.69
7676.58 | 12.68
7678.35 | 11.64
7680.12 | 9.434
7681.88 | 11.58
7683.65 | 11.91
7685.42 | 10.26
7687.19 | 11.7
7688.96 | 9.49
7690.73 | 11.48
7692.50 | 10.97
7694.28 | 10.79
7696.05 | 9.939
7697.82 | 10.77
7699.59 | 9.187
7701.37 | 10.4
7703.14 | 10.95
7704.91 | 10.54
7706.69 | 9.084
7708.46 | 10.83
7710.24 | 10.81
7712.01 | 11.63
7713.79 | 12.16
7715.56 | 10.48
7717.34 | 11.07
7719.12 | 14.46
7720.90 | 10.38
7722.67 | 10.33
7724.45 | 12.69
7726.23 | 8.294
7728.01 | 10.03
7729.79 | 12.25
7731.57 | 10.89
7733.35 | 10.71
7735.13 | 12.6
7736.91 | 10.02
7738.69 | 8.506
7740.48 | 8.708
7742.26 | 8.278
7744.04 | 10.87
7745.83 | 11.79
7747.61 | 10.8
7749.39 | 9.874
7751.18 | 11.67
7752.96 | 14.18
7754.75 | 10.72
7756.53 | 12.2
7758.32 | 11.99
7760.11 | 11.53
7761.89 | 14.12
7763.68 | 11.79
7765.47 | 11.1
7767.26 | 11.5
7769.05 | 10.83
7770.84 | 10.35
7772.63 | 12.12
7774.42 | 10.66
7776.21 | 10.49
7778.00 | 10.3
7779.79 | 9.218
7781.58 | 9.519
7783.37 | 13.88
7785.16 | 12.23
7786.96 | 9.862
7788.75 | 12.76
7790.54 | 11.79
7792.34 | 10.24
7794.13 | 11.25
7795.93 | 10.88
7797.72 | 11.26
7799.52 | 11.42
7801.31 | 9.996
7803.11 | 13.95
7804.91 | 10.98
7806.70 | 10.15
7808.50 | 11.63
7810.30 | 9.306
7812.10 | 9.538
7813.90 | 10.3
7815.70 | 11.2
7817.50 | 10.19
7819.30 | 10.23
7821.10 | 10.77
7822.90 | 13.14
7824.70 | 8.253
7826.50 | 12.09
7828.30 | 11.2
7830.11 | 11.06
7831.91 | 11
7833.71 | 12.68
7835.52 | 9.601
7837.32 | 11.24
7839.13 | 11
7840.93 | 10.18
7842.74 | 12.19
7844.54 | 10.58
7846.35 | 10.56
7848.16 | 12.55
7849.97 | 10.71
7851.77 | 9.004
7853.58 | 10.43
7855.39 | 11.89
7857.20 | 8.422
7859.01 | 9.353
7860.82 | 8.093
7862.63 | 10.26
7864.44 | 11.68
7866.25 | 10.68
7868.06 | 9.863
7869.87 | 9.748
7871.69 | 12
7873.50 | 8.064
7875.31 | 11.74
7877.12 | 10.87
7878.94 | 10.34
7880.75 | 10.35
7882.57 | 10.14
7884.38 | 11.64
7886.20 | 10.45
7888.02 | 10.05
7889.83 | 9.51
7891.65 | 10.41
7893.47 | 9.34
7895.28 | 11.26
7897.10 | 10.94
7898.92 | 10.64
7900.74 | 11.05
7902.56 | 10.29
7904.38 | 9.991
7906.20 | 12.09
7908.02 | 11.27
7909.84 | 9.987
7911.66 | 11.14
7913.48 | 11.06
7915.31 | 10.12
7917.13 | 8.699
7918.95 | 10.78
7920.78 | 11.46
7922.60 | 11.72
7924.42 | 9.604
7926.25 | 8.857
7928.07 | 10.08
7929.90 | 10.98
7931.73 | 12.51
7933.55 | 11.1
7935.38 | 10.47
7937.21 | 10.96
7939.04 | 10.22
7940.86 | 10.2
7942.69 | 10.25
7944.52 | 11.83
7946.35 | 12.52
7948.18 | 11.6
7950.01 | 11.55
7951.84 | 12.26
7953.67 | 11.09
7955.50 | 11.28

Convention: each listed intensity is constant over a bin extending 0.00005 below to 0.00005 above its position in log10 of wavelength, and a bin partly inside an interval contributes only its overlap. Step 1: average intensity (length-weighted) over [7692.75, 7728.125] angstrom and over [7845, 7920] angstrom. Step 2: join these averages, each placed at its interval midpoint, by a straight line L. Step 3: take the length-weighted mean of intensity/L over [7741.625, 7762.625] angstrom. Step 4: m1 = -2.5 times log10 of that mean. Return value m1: -0.08 mag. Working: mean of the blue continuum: 10.8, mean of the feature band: 11.5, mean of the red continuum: 10.4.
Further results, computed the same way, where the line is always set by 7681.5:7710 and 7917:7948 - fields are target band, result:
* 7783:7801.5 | -0.07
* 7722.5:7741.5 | 0.02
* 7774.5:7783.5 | 0.03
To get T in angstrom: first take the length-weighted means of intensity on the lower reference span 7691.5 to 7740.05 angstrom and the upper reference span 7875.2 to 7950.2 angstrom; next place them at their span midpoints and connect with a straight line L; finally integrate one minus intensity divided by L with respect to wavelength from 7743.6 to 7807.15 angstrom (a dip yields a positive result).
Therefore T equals -3.66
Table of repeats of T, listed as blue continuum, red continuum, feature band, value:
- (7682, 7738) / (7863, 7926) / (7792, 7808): -0.7 angstrom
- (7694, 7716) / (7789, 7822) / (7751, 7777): -2.3 angstrom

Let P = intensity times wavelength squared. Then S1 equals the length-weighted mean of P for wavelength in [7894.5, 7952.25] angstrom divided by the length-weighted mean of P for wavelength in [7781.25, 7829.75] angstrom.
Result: 1.0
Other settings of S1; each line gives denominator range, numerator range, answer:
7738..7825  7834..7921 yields 0.98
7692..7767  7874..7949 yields 1.02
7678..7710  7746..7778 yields 1.10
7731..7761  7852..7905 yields 0.98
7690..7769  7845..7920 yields 0.99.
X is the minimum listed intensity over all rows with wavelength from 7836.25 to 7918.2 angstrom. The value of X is 8.064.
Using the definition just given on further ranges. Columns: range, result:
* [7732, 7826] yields 8.253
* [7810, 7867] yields 8.093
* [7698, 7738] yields 8.294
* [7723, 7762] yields 8.278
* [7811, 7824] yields 9.538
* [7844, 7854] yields 9.004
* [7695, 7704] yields 9.187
